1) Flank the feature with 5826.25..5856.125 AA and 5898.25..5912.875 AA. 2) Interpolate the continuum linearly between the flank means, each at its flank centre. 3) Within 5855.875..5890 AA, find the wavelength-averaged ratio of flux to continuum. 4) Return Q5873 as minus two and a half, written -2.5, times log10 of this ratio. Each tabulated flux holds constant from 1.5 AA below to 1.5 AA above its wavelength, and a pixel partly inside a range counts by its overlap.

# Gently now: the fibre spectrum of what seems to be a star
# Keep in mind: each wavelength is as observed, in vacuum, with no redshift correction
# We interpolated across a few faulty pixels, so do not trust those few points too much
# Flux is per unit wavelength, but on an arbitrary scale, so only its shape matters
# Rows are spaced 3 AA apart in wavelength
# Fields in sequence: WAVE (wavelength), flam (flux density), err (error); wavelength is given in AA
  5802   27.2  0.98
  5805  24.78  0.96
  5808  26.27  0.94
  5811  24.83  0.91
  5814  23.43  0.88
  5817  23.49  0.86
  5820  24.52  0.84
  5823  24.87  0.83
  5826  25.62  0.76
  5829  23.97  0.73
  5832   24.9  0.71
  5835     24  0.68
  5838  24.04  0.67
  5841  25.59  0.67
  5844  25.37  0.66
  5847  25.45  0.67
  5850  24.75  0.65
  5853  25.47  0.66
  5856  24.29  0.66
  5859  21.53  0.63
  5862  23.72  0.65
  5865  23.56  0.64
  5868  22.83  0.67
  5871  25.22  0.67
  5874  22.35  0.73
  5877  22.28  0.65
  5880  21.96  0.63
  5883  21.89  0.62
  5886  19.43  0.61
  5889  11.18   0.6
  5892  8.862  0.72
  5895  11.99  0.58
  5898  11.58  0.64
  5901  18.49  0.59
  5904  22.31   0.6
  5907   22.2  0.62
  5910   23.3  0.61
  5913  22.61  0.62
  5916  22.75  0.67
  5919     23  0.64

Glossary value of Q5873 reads 0.06 mag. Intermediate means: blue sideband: 24.8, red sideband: 20.8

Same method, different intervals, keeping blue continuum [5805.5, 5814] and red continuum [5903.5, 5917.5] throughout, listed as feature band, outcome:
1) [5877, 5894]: 0.34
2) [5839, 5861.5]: -0.02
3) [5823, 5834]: -0.01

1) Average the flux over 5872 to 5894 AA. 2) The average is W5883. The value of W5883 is 18.3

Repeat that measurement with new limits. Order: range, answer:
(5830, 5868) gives 24.3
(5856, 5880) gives 23.1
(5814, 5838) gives 24.4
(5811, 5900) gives 22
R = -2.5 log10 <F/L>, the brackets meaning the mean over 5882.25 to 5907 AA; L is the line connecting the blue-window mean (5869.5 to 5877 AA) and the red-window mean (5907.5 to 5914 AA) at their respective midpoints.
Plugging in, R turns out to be 0.41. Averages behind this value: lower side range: 23.5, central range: 15.9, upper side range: 22.9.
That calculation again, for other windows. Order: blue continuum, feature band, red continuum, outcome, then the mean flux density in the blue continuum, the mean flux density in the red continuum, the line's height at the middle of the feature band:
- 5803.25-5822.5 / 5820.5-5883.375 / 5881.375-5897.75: -0.241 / 24.6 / 14.5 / 19.5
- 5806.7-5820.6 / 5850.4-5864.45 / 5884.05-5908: -0.198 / 24.5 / 15.7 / 19.8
